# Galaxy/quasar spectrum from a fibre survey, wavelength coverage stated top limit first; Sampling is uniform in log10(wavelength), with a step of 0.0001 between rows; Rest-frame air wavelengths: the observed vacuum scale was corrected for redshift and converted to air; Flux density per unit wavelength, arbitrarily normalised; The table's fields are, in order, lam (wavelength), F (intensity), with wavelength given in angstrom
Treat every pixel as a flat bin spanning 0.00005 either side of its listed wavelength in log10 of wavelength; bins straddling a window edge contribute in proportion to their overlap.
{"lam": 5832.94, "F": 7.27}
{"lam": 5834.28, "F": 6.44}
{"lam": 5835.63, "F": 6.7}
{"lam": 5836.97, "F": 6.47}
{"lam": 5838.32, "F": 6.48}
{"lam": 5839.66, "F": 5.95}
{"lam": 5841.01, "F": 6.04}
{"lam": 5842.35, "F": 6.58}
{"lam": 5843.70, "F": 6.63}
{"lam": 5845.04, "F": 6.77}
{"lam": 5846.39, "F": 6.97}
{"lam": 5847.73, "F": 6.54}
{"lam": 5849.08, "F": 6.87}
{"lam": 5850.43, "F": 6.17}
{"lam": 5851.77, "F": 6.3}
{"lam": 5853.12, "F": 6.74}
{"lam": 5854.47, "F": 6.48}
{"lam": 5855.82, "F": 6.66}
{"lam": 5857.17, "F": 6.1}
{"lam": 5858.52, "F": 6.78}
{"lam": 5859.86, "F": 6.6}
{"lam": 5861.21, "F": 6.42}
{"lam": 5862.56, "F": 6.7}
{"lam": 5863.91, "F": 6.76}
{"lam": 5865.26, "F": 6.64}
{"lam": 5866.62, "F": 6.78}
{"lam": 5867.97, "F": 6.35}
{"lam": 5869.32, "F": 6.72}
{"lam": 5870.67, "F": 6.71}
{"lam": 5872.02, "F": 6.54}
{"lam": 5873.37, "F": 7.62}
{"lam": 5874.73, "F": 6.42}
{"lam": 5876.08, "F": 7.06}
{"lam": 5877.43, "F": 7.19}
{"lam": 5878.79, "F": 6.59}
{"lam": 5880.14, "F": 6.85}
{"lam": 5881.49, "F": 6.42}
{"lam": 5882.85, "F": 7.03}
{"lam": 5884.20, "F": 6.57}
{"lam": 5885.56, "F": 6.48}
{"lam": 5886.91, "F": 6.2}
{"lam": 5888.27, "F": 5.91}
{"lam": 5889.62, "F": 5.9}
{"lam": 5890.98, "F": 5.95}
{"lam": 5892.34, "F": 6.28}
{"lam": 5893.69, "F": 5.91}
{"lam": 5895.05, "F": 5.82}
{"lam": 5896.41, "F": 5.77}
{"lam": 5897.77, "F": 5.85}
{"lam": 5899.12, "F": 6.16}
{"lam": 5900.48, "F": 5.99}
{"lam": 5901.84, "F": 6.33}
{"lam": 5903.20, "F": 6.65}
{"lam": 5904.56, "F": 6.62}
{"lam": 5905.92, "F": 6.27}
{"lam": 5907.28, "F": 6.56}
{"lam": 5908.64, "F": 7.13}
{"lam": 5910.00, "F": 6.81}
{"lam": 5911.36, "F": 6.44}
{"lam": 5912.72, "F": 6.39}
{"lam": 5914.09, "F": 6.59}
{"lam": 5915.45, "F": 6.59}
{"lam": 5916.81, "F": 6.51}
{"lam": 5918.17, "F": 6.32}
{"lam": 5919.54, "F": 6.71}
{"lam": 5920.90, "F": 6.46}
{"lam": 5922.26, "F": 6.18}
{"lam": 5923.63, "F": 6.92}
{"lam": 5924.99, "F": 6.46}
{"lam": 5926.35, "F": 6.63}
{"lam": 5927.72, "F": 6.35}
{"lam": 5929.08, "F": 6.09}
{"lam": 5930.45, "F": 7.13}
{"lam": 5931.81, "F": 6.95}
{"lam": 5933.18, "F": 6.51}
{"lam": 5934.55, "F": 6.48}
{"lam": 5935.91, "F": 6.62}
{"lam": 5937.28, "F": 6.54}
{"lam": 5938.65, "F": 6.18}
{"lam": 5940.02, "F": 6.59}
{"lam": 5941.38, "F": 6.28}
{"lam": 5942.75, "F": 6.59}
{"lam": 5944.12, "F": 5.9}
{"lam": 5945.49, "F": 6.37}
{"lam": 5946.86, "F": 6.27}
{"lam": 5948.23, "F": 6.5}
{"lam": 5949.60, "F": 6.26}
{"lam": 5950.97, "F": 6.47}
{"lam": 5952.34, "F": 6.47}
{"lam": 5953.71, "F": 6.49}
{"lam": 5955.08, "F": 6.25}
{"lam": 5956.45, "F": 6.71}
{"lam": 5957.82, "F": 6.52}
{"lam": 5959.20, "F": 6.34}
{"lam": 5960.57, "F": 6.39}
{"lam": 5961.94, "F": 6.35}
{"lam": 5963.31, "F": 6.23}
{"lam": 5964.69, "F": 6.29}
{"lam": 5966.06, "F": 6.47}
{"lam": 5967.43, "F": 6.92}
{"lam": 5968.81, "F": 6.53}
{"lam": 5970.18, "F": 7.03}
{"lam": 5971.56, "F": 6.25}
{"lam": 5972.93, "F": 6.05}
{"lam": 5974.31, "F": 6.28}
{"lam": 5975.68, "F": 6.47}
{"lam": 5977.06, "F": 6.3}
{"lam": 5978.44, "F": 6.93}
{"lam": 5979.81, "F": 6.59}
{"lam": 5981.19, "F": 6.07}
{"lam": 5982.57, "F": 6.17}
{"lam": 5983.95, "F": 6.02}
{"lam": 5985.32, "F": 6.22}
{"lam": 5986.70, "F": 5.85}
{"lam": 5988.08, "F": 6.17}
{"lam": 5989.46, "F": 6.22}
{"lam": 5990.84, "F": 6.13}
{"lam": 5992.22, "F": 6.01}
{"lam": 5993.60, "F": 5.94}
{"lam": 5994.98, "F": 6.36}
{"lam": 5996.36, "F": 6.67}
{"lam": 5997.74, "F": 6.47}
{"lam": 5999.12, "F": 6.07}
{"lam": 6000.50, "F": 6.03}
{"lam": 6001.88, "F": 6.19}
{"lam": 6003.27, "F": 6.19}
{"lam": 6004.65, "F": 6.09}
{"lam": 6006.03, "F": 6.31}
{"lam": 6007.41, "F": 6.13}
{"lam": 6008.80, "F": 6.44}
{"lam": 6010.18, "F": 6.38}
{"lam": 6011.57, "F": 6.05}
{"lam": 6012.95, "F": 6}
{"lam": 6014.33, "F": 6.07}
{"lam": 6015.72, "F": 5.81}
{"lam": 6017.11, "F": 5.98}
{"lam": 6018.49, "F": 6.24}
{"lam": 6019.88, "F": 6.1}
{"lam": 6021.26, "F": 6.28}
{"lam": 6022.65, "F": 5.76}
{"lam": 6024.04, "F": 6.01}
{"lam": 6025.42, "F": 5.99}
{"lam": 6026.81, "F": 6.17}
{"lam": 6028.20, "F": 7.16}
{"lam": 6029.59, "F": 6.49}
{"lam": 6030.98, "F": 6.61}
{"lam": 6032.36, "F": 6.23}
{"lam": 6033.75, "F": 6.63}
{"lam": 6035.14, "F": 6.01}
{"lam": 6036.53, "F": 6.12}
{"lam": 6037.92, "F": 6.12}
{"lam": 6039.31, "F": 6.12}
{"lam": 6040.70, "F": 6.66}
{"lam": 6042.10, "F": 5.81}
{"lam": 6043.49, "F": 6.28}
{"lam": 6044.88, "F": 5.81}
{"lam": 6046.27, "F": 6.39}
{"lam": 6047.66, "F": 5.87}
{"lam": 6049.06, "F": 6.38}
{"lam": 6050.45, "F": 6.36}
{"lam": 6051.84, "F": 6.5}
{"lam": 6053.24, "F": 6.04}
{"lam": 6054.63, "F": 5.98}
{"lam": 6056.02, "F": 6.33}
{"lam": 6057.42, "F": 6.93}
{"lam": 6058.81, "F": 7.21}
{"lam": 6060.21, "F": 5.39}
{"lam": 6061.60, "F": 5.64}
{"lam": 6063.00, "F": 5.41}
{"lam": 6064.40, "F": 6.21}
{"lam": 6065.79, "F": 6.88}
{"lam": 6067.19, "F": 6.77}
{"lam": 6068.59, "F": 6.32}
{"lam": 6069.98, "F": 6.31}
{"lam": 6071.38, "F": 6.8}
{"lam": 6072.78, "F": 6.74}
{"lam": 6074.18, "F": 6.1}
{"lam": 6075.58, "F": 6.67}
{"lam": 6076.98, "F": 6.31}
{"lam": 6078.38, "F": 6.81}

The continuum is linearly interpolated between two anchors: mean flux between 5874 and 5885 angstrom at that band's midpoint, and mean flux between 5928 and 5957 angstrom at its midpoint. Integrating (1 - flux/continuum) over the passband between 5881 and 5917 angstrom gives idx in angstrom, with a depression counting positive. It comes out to 1.8 angstrom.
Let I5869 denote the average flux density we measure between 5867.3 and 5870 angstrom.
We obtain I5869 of 6.54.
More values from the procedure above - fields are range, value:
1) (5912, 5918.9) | 6.47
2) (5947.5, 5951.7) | 6.41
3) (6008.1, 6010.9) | 6.39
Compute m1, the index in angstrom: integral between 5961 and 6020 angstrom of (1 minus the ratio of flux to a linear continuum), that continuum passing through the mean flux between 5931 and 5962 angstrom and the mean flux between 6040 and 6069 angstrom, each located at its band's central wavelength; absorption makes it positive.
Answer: 0.9 angstrom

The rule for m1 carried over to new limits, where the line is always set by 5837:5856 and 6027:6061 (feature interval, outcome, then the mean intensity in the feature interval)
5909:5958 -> -0.55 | 6.49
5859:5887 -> -0.99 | 6.71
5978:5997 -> 0.40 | 6.23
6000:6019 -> 0.61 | 6.14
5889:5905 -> 0.89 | 6.09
